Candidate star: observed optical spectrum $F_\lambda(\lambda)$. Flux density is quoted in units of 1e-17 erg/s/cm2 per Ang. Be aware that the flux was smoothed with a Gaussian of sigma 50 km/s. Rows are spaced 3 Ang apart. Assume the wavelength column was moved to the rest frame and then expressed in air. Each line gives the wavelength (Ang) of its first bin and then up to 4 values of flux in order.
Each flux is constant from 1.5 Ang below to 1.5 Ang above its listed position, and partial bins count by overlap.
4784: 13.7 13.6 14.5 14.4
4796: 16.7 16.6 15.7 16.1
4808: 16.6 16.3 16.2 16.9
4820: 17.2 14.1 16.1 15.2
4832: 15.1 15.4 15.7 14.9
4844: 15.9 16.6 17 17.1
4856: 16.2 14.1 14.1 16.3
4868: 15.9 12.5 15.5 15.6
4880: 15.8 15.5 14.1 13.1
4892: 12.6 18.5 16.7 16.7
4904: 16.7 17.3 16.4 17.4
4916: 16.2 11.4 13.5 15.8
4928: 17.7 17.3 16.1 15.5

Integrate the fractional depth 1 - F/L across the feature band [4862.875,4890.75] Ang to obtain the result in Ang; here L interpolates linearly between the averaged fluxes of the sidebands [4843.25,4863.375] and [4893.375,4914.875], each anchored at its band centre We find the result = 2.59 Ang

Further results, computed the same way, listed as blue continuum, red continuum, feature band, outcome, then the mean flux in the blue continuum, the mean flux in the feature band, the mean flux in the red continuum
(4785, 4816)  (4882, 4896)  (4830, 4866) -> -1.4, 15.7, 15.7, 14.6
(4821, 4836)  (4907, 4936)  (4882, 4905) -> 0.3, 15.2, 15.5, 15.8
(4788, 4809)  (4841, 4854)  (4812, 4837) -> 0.5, 15.7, 15.8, 16.4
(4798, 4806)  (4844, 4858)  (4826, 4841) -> 0.9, 16.1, 15.4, 16.5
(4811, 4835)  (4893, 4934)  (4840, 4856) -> -0.4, 15.8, 16.3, 16.2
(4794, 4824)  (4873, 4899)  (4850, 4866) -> -0.1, 16.2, 15.7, 15.2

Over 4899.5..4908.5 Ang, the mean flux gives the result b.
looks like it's 16.9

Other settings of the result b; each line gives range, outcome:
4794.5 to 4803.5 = 16.3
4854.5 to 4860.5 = 15.1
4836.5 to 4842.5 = 15.3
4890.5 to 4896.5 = 15.5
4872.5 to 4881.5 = 15.6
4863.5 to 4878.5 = 15.2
